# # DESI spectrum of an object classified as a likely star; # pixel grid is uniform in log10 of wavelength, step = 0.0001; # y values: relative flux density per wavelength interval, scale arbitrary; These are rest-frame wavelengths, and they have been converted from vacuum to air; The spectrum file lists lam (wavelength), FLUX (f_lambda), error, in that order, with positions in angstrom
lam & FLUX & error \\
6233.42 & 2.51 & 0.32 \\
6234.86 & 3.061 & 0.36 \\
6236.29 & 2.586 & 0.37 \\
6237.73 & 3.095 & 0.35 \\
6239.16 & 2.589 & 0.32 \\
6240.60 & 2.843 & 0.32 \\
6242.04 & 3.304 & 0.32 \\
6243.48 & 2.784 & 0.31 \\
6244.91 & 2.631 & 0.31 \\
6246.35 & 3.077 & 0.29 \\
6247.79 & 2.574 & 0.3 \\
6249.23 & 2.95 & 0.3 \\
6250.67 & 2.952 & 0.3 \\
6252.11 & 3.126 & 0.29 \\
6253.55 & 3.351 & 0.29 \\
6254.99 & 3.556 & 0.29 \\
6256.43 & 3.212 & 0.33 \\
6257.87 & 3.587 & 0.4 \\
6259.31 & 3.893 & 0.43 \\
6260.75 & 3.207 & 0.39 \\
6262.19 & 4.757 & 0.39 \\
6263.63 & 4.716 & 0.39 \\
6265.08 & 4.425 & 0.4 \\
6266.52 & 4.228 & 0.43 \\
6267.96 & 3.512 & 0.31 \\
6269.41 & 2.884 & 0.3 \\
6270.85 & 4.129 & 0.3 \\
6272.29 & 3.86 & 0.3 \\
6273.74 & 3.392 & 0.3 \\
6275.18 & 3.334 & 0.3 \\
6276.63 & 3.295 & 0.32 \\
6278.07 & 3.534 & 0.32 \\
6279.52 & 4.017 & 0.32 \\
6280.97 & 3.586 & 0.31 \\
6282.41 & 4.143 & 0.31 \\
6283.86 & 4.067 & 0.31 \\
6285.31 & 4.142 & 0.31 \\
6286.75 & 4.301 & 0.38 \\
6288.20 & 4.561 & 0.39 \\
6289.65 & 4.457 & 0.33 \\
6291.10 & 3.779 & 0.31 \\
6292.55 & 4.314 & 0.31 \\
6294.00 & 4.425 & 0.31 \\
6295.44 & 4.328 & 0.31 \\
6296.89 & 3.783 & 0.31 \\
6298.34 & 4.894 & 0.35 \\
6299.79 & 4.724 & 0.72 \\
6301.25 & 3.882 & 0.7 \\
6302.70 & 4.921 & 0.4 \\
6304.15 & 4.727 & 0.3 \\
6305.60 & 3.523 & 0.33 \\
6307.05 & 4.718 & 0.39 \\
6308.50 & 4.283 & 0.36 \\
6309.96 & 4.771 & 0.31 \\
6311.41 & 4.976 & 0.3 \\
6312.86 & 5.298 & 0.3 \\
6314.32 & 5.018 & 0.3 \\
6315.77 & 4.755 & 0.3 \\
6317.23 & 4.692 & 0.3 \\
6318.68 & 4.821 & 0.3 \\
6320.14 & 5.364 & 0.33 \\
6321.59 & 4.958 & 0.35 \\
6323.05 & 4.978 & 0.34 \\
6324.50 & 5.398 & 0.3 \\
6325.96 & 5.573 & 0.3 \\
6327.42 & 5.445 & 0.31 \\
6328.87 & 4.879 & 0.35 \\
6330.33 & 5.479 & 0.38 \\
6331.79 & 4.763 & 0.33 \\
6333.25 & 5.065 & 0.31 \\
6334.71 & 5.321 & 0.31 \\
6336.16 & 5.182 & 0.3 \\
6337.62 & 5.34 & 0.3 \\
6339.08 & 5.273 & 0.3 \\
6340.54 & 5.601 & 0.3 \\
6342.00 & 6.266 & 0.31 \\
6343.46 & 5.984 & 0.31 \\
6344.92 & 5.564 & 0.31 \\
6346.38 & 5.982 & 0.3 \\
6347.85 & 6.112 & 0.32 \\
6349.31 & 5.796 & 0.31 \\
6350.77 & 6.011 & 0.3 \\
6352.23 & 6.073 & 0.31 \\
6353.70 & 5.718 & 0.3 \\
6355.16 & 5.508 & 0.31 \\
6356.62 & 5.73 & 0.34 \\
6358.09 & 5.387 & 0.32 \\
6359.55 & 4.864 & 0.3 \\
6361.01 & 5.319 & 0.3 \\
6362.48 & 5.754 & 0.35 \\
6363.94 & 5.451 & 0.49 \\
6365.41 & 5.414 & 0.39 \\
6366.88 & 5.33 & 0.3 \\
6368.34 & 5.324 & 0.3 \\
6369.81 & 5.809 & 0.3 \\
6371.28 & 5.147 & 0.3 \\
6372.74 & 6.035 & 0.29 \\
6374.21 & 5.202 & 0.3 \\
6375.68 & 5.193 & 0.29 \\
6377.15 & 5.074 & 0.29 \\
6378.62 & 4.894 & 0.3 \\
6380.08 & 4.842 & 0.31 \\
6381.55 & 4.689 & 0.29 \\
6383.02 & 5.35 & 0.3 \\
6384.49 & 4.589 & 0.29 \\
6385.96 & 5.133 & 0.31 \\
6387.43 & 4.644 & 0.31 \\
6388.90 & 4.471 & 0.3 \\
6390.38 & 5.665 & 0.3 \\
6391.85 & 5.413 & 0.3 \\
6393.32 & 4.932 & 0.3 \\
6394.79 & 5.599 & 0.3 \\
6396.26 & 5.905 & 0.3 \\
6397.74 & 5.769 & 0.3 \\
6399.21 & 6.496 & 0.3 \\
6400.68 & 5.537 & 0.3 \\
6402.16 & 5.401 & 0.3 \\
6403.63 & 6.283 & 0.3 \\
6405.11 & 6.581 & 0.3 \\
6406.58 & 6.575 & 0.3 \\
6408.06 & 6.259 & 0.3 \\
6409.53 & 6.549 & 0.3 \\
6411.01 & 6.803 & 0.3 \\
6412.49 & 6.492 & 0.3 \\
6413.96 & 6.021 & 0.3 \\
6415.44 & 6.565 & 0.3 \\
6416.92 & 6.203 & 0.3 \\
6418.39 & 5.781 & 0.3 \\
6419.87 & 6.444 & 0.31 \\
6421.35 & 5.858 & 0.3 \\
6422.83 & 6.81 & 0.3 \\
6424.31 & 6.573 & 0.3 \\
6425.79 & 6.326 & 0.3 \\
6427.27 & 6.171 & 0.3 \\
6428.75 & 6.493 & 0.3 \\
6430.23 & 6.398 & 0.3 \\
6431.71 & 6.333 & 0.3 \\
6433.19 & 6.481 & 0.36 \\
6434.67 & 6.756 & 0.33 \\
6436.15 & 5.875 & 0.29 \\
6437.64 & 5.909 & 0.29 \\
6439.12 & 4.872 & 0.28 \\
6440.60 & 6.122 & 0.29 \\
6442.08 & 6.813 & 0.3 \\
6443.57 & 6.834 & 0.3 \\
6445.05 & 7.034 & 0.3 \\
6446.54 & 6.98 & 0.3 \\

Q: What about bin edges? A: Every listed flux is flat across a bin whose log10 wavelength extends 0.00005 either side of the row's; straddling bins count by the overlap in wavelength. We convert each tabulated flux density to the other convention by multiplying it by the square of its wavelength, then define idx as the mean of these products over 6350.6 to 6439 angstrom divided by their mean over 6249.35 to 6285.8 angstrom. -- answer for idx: 1.62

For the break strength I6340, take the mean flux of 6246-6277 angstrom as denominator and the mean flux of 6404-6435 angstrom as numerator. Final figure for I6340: 1.8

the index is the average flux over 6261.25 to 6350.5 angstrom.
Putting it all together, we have 4.67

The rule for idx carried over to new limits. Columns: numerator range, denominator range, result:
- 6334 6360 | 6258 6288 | 1.49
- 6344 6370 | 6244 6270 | 1.67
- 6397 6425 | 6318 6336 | 1.24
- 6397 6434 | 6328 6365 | 1.16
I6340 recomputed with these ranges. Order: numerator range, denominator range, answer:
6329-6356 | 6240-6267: 1.63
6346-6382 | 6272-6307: 1.33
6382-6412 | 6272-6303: 1.40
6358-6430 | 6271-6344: 1.23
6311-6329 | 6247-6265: 1.45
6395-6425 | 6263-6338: 1.39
